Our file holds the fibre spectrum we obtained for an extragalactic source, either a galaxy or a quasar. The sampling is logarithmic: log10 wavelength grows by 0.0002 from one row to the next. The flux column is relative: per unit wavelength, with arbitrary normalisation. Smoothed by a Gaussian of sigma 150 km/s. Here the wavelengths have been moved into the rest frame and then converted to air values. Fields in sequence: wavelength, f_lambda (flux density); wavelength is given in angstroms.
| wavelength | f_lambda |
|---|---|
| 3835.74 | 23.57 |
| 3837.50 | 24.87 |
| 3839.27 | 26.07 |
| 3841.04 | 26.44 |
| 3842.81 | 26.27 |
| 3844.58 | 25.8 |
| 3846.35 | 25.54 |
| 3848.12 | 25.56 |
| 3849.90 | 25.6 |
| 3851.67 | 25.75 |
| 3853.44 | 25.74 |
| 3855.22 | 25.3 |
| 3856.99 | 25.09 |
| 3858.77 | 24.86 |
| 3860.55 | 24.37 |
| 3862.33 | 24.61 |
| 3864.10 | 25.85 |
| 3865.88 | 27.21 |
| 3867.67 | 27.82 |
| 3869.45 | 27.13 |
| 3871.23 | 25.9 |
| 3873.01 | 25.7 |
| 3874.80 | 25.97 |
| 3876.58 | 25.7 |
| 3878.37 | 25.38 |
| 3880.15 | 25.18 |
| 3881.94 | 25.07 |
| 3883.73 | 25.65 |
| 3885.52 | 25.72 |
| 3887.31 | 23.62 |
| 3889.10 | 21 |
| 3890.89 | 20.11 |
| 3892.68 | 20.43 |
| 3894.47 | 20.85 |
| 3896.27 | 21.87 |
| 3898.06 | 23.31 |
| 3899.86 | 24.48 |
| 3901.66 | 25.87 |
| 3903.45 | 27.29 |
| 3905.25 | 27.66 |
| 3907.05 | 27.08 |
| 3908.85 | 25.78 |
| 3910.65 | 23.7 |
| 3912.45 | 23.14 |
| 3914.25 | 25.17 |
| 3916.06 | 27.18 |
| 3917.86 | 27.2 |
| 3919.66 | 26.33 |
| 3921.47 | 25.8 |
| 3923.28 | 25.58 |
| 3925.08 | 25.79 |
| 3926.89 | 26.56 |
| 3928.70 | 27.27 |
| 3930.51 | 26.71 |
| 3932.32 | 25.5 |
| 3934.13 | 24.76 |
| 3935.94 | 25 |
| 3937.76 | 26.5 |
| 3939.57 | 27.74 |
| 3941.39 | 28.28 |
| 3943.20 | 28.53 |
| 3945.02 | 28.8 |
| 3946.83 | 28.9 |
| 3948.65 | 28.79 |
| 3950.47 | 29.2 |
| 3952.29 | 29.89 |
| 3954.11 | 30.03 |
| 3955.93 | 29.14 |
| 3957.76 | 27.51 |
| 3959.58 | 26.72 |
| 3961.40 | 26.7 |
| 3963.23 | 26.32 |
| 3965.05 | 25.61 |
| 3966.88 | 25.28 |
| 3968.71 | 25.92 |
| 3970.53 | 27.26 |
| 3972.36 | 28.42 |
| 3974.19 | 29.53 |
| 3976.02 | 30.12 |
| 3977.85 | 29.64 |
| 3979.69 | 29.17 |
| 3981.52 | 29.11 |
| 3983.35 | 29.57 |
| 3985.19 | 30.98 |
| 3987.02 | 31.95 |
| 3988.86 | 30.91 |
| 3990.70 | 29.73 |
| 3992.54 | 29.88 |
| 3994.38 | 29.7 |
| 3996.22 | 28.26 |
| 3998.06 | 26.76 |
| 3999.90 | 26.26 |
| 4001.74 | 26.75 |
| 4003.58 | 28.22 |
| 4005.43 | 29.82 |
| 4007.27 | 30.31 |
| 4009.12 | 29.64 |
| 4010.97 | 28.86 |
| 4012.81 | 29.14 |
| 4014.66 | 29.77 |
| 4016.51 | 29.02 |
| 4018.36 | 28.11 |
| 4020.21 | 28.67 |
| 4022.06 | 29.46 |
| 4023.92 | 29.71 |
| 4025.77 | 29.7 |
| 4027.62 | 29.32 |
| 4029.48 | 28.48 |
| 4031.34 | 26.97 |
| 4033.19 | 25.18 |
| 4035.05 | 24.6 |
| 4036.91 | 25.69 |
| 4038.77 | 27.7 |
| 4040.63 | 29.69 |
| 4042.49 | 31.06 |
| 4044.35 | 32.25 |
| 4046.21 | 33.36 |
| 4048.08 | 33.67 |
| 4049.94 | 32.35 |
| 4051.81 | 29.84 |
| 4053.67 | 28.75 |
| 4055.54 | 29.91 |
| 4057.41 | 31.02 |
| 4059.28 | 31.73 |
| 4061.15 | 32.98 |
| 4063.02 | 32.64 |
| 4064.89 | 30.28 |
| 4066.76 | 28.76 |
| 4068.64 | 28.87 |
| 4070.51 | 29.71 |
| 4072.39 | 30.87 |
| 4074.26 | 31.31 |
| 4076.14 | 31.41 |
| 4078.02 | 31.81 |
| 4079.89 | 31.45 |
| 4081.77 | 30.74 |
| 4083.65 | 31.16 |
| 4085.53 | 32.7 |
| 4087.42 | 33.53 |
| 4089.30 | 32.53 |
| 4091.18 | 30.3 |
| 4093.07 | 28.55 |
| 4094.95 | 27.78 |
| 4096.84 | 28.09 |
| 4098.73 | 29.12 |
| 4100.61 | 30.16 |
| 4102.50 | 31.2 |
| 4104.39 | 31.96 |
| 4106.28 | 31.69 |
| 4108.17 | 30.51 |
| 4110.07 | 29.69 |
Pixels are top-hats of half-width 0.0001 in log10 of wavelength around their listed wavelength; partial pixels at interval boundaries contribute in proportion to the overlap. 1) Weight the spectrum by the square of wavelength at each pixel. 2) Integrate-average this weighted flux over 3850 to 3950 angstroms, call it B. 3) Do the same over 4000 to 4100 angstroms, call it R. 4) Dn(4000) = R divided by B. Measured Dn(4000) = 1.3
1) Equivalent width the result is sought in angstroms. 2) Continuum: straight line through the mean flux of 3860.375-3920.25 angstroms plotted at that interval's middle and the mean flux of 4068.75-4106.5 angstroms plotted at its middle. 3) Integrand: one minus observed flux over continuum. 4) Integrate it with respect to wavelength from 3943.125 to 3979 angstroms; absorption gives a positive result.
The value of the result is -1.4 angstroms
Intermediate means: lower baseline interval 25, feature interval 28.1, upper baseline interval 30.7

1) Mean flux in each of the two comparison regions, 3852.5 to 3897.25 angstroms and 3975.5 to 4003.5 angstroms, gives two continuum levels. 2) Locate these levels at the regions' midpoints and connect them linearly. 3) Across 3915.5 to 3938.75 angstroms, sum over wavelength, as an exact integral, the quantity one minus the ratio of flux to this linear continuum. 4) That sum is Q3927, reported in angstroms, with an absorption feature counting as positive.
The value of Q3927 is 0.49 angstroms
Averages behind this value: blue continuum 24.6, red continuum 29.2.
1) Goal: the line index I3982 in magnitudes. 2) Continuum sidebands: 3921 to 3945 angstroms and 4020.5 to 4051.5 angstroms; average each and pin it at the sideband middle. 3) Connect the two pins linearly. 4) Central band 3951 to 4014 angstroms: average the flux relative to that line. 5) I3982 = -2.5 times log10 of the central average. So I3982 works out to -0.03 mag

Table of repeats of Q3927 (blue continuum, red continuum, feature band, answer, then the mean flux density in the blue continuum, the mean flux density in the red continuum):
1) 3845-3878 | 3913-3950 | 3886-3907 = 2.2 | 25.8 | 26.8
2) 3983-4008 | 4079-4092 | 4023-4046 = 1.4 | 29.2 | 31.8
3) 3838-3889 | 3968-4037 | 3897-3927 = 1.1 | 25.6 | 28.7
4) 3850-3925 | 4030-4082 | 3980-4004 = -0.8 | 25.1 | 30.2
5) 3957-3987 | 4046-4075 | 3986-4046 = 1.3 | 28.1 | 30.9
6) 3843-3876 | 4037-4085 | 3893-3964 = 2.8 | 25.8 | 30.9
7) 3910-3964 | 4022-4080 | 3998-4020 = 0.2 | 27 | 30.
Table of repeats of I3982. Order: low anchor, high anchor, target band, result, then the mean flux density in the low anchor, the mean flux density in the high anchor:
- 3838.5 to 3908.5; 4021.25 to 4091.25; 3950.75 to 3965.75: -0.013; 25.1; 30.3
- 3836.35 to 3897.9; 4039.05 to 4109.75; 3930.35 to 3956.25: -0.030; 24.9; 30.9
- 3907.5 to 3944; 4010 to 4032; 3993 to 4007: 0.007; 26.1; 29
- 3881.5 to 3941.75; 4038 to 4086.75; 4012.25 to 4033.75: 0.030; 25.1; 31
